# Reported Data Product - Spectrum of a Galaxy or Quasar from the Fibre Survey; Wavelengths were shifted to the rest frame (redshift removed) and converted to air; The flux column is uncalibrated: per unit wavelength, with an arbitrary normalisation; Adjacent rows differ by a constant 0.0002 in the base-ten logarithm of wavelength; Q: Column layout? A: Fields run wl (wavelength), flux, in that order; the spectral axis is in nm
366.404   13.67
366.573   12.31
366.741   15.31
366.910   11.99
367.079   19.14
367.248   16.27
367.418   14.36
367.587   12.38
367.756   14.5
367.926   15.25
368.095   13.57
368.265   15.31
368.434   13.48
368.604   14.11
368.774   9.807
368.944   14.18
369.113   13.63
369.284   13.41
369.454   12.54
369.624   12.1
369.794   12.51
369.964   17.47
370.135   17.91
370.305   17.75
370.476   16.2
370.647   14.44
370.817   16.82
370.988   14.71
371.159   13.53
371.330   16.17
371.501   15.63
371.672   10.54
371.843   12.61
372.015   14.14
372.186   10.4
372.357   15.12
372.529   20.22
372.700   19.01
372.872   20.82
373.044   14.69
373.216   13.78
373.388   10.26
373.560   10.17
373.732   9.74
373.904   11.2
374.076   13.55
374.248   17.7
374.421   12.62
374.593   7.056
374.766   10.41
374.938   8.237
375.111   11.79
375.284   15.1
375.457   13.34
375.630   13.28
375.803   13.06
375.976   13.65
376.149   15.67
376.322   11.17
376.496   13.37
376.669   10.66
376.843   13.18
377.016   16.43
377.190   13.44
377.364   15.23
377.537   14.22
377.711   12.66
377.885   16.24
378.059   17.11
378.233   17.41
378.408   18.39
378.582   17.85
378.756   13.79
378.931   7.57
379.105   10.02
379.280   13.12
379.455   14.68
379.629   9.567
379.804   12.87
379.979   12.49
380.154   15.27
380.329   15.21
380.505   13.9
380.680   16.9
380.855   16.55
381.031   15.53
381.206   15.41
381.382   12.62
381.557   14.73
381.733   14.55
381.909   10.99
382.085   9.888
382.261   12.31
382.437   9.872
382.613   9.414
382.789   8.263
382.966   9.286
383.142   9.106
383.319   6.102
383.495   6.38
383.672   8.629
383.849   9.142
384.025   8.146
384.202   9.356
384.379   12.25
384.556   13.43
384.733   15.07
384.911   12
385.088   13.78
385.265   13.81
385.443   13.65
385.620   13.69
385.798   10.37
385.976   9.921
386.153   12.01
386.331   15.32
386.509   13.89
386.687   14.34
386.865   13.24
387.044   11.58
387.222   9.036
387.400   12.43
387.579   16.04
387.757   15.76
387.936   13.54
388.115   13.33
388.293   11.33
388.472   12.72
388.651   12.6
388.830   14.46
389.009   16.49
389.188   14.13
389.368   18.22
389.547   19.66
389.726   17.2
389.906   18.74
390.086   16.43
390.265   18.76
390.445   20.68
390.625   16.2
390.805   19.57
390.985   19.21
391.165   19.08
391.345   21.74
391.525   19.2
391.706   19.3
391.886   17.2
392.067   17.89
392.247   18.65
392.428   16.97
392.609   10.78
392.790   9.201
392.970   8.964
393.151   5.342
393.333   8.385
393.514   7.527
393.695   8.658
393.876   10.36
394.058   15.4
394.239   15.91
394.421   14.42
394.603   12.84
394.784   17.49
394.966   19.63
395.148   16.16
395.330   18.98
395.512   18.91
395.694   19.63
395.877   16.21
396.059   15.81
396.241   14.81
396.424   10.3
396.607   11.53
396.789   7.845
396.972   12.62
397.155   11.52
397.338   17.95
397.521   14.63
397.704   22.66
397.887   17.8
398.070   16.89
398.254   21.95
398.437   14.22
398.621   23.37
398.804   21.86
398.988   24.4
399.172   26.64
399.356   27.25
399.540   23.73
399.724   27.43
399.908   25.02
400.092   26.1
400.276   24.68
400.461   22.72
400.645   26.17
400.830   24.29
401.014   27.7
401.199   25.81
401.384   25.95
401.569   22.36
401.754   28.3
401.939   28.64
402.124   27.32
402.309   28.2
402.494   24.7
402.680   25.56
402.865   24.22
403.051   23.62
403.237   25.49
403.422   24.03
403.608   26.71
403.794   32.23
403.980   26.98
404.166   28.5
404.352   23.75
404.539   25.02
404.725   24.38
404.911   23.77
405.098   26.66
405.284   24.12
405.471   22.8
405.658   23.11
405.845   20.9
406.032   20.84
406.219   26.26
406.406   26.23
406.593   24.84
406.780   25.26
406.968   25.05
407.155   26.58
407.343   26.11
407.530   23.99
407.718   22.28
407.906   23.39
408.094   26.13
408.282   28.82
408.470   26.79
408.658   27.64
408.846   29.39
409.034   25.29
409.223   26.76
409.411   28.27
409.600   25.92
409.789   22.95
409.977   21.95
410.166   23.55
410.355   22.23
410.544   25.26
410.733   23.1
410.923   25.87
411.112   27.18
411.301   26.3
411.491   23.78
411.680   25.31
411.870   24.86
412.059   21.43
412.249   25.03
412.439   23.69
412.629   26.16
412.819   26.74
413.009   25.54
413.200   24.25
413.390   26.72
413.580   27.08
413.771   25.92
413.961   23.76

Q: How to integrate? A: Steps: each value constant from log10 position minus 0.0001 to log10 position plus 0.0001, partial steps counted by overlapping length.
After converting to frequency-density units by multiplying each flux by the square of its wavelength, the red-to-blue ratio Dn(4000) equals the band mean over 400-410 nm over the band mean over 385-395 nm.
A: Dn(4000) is 1.89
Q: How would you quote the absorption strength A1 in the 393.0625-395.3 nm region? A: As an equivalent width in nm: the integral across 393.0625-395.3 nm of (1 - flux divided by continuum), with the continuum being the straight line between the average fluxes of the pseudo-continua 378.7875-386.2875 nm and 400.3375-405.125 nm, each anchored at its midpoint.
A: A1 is 0.80 nm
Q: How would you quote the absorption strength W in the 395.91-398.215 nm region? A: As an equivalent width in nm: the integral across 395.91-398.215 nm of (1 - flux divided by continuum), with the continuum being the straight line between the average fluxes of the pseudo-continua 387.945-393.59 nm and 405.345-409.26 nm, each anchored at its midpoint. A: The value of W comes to 0.53 nm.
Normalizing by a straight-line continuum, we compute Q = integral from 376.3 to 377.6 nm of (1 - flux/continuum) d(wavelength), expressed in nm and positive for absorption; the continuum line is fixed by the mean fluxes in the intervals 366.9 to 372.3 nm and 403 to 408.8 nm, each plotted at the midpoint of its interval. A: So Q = 0.23 nm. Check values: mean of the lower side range 14.3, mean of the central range 13.6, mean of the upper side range 25.3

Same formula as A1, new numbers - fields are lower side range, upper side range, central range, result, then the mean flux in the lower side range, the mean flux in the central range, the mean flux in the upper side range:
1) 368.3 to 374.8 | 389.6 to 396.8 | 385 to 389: 0.50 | 14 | 13.1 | 15.4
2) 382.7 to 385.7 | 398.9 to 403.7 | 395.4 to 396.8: 0.41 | 10.7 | 14.8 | 25.7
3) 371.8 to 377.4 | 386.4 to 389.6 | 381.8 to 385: 0.87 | 13.4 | 10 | 14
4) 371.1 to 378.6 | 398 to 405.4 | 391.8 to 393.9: 0.95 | 13.9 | 11.7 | 25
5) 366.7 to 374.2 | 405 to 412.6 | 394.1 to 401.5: 0.80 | 14.3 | 19.6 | 24.9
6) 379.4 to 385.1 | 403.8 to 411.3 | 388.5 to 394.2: 0.40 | 11.9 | 15.4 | 25.2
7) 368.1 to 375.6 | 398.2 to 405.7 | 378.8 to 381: 0.47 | 13.8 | 13.3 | 25.1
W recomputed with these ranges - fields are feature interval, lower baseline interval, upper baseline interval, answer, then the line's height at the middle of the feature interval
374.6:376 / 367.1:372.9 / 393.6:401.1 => 0.32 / 15.5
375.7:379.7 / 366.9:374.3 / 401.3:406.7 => 0.68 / 16.7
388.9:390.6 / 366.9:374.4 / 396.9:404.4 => 0.22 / 20.4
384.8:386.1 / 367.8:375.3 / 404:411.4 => 0.41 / 18.2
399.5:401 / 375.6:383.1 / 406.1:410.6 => -0.21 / 22.1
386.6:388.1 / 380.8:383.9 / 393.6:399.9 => 0.00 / 13.2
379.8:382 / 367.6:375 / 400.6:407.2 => 0.36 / 17.3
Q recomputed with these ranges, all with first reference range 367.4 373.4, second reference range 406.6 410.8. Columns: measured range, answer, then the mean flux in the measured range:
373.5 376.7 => 0.74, 12.2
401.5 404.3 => -0.33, 26.5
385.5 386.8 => 0.42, 12.8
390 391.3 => 0.10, 18.7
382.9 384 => 0.61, 8.09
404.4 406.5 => 0.03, 24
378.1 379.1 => 0.13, 14.7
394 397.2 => 0.97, 15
